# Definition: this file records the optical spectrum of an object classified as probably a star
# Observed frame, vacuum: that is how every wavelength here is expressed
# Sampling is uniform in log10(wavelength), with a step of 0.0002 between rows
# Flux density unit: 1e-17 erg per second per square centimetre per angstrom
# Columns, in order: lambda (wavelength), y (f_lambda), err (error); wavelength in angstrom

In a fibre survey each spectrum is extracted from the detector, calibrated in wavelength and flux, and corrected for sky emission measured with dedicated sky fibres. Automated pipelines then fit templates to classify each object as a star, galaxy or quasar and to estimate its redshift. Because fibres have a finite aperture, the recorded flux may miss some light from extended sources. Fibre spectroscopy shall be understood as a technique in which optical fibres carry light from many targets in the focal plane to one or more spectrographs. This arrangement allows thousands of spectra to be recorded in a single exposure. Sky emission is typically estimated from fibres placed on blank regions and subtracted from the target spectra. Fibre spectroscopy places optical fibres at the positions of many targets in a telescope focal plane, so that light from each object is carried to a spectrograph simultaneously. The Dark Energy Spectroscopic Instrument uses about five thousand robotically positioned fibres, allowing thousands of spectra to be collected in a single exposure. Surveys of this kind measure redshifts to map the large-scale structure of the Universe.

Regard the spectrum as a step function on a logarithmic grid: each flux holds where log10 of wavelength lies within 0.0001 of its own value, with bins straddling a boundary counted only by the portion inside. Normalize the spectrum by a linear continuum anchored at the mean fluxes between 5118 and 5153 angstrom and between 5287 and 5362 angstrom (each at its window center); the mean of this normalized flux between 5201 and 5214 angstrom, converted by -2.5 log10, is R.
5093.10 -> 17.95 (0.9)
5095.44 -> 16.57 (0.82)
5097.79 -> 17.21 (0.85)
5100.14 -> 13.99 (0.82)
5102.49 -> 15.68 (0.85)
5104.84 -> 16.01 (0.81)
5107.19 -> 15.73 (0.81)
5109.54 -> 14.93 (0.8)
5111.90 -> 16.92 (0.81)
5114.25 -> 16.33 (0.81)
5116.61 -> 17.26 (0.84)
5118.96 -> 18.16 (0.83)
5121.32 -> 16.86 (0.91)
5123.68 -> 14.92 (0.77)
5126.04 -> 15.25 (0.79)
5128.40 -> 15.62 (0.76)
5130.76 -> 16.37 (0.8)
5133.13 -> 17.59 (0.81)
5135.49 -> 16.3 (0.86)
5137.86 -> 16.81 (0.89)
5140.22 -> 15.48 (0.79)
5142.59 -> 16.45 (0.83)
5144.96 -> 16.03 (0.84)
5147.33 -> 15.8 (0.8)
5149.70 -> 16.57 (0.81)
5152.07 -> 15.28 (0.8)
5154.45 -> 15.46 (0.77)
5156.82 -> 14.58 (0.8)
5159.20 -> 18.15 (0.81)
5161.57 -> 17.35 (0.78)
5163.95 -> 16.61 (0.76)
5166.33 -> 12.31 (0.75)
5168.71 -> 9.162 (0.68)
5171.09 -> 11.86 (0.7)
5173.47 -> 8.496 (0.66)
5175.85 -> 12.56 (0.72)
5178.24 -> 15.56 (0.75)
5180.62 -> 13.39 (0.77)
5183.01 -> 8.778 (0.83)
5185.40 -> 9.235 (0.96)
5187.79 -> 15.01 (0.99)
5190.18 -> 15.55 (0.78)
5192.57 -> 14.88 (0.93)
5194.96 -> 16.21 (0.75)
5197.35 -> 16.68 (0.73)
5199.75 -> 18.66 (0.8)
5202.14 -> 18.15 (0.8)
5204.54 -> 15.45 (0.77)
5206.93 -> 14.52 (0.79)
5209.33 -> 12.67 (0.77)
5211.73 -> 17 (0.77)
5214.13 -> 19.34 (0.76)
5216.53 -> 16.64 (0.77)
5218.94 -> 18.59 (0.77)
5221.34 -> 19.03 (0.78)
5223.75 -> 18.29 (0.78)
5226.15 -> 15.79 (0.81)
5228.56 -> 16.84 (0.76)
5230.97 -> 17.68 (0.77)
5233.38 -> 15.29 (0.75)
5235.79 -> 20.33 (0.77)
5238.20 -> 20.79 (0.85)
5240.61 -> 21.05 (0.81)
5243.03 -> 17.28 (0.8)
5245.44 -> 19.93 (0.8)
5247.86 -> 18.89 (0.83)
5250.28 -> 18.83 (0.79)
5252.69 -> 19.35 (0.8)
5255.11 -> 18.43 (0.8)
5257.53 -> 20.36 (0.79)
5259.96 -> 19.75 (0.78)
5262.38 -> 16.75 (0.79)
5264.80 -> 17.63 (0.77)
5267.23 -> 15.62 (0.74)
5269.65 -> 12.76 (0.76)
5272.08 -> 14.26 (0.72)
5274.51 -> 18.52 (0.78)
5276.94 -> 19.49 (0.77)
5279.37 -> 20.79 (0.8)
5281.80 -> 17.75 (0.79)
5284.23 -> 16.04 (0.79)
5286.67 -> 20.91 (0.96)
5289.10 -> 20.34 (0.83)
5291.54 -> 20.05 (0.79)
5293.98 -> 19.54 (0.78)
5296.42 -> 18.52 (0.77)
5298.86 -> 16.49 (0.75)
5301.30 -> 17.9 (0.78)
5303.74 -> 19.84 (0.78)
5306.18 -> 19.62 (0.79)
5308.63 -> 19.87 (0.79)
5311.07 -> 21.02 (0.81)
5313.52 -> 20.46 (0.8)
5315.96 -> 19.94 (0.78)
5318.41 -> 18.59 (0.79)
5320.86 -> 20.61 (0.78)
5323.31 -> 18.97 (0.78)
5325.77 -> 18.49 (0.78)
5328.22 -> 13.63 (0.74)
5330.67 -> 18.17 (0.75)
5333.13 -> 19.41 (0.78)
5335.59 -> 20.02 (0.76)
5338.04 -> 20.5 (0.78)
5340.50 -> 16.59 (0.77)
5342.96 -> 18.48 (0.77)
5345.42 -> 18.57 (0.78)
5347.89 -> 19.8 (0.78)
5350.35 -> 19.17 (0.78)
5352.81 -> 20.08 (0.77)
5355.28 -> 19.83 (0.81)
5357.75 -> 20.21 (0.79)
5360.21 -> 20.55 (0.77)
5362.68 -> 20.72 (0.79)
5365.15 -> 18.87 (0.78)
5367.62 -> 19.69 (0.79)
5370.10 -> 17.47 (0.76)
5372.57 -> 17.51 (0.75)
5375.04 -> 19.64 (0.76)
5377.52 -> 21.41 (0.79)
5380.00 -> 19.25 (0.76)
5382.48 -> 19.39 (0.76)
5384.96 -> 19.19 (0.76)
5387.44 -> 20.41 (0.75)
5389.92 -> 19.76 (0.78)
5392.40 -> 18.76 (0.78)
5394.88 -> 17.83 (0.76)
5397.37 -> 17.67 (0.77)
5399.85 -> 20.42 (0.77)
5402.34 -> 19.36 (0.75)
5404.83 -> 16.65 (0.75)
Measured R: 0.10 mag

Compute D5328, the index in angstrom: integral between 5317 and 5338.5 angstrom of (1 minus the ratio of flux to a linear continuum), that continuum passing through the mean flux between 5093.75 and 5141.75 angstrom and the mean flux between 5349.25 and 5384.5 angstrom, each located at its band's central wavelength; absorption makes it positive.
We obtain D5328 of 0.4 angstrom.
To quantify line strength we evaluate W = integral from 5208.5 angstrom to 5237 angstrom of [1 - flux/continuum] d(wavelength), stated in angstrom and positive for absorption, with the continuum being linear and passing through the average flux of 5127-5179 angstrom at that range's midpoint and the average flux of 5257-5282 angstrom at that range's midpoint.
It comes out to -1.4 angstrom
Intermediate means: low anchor 15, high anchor 17.5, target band 17.4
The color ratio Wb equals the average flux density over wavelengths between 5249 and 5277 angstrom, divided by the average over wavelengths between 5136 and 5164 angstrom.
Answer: 1.1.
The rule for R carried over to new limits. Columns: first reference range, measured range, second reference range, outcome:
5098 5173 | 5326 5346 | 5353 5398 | 0.03 mag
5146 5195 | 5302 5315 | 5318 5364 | -0.11 mag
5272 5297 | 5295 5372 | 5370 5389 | 0.01 mag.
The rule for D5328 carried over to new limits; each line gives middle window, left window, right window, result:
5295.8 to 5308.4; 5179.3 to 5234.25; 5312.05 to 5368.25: -0.2 angstrom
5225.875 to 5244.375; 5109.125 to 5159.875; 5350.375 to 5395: -0.7 angstrom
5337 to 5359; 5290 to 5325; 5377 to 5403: 0.1 angstrom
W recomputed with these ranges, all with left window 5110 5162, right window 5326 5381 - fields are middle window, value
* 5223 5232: 0.20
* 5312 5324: -0.75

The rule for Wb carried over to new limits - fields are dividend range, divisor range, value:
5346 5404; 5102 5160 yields 1.20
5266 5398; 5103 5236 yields 1.21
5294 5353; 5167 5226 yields 1.28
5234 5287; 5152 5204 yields 1.29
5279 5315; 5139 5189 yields 1.37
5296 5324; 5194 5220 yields 1.16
